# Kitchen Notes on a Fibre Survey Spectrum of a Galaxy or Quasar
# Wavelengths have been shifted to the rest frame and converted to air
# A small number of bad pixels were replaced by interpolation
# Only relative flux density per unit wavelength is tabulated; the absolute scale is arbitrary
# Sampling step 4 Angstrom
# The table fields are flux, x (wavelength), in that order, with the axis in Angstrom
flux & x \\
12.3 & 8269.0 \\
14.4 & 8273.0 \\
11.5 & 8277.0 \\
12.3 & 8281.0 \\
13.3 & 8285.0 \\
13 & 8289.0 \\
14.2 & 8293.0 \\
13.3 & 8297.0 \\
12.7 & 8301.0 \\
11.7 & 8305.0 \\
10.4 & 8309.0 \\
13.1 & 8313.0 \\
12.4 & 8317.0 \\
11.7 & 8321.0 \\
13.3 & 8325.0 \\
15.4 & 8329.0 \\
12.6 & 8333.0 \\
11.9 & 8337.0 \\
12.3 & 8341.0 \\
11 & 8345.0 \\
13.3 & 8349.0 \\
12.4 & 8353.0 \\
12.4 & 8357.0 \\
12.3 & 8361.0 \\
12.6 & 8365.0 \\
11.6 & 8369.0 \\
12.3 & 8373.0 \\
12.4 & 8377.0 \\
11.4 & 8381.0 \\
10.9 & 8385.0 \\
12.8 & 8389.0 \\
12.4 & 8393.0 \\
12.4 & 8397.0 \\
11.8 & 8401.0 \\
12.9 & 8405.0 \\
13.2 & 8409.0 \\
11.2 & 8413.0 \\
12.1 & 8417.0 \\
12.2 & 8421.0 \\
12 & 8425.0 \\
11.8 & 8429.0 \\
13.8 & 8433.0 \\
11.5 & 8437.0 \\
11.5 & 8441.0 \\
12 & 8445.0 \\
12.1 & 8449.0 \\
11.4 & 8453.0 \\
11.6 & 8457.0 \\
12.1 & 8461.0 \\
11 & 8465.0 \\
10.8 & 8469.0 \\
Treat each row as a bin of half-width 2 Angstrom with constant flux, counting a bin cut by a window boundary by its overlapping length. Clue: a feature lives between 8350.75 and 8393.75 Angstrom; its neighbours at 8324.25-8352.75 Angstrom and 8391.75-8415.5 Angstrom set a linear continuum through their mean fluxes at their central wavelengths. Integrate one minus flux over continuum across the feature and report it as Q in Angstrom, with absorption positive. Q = 1.4 Angstrom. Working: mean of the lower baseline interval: 12.8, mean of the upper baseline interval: 12.3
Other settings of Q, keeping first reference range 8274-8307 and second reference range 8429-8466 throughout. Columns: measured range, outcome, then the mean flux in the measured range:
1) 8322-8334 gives -1.1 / 13.7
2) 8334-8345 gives 0.5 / 11.9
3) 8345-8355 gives 0.0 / 12.5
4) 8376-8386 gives 0.6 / 11.6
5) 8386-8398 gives -0.2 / 12.4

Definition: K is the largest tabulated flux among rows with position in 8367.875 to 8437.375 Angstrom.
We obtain 13.8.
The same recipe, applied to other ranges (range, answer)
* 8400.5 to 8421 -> 13.2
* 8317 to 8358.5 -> 15.4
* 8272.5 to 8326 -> 14.4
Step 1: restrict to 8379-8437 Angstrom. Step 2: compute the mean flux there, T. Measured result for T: 12.2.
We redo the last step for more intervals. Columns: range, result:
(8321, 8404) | 12.4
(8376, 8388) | 11.6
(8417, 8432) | 12.1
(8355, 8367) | 12.4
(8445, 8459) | 11.7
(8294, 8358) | 12.5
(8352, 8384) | 12.1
